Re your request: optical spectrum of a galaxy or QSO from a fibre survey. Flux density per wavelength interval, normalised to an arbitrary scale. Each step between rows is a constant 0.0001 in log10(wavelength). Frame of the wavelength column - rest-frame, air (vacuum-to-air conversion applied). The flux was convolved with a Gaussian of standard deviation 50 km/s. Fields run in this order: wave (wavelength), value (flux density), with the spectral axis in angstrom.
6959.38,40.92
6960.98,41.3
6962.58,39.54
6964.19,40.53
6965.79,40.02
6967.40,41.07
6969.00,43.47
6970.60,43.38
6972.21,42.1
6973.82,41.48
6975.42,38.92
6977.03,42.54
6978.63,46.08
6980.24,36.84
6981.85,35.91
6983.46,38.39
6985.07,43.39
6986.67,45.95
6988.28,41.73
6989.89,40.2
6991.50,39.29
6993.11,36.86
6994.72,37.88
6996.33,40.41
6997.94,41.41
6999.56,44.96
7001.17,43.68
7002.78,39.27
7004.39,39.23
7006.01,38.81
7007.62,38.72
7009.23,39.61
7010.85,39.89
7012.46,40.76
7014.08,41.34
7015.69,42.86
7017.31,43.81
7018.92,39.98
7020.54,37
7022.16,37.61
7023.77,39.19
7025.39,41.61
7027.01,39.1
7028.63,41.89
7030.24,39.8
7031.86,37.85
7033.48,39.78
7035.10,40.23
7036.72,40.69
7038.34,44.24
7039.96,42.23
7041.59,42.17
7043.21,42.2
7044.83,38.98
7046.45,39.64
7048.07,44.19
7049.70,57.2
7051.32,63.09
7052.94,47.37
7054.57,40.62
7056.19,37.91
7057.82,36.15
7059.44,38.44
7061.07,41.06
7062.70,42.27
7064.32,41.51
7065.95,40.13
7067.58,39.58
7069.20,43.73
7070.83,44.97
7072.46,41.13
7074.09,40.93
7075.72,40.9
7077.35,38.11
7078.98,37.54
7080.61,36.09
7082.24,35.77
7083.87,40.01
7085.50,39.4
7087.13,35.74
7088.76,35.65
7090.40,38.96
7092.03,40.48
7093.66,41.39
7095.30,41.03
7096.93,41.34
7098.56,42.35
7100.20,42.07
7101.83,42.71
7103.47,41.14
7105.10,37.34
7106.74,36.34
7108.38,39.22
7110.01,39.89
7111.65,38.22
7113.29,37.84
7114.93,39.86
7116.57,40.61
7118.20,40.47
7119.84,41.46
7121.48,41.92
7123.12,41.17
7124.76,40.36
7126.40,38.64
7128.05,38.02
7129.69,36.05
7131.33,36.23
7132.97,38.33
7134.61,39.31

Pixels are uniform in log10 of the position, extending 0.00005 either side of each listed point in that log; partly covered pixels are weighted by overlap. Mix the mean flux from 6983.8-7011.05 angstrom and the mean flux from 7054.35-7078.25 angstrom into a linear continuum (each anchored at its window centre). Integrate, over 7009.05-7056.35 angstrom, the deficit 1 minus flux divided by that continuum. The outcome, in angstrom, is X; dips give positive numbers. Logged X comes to -1.9 angstrom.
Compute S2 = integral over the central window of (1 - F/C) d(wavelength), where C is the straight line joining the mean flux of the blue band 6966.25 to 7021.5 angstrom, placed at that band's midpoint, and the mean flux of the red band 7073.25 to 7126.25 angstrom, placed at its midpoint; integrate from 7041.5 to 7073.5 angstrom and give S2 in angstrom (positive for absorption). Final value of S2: -2.5 angstrom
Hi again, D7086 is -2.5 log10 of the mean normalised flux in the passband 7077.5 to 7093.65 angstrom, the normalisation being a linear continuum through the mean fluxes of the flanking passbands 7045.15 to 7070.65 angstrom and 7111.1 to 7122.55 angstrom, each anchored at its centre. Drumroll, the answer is 0.11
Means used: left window 43.5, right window 40.1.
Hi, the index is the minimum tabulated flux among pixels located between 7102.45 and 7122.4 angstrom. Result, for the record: 36.34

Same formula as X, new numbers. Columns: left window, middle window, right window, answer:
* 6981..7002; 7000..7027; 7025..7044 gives 0.4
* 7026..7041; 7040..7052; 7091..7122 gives -1.7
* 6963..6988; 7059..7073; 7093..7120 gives -0.3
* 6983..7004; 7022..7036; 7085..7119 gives 0.3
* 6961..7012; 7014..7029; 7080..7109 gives 0.0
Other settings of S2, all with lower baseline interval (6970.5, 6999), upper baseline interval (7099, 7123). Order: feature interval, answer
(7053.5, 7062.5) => 0.2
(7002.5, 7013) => 0.3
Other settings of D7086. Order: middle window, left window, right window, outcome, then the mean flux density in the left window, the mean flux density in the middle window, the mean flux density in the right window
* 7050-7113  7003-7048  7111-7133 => -0.02 mag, 40.4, 40.7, 39.3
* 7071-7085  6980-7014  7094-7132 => 0.02 mag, 40.2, 39.1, 39.8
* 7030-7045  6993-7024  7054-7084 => -0.02 mag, 40.3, 40.9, 39.8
